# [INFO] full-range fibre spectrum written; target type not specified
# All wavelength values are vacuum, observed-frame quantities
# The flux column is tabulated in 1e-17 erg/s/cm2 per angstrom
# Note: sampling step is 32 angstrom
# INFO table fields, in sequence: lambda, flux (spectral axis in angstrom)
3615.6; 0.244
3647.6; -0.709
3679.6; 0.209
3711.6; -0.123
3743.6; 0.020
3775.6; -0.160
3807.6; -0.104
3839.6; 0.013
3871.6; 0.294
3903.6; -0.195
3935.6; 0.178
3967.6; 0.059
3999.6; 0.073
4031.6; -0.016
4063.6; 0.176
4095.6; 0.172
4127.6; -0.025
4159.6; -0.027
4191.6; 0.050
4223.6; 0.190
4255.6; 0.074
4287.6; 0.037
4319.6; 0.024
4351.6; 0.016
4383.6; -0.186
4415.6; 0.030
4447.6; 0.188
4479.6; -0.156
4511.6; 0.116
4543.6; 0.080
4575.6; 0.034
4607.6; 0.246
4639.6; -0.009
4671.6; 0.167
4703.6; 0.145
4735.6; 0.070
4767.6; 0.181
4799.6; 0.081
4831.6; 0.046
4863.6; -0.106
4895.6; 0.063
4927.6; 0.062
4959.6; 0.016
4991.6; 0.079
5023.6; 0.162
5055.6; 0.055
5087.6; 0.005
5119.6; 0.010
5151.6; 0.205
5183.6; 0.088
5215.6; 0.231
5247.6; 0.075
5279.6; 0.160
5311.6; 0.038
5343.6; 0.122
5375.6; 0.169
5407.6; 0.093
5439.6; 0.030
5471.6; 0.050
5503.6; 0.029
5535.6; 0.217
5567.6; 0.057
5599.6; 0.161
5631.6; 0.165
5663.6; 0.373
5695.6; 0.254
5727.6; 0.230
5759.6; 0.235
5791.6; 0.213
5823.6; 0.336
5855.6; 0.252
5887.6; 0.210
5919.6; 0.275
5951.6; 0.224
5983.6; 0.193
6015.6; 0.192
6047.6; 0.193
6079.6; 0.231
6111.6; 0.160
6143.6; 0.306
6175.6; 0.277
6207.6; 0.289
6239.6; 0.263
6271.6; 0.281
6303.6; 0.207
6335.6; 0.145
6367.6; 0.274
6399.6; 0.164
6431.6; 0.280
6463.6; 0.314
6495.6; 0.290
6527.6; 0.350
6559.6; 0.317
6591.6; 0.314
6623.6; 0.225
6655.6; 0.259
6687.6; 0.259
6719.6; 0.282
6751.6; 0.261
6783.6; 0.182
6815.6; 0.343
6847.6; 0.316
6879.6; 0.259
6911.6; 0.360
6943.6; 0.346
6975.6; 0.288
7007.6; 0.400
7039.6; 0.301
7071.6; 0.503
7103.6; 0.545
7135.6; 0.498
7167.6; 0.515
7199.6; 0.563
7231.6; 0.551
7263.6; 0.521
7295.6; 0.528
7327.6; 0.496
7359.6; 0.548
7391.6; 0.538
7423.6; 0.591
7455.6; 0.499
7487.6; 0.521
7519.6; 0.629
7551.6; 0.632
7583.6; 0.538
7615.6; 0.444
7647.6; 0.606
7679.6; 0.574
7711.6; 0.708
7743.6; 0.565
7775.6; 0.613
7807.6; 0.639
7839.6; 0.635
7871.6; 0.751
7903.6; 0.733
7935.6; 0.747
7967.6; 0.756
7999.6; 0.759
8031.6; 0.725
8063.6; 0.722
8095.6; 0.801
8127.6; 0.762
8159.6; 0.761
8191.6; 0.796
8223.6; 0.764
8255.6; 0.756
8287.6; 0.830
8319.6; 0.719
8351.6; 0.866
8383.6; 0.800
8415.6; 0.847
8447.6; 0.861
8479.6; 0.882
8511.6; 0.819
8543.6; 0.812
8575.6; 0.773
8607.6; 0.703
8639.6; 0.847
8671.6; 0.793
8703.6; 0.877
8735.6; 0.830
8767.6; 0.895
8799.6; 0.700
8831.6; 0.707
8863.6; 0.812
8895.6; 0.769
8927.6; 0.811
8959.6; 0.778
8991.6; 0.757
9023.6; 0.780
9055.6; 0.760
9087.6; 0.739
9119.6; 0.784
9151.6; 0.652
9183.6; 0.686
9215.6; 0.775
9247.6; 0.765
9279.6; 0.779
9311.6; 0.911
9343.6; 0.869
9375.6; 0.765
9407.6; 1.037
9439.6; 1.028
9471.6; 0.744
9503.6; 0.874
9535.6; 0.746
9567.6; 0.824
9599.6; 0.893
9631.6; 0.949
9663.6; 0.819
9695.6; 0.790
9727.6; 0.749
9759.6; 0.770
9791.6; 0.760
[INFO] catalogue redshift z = 0.771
